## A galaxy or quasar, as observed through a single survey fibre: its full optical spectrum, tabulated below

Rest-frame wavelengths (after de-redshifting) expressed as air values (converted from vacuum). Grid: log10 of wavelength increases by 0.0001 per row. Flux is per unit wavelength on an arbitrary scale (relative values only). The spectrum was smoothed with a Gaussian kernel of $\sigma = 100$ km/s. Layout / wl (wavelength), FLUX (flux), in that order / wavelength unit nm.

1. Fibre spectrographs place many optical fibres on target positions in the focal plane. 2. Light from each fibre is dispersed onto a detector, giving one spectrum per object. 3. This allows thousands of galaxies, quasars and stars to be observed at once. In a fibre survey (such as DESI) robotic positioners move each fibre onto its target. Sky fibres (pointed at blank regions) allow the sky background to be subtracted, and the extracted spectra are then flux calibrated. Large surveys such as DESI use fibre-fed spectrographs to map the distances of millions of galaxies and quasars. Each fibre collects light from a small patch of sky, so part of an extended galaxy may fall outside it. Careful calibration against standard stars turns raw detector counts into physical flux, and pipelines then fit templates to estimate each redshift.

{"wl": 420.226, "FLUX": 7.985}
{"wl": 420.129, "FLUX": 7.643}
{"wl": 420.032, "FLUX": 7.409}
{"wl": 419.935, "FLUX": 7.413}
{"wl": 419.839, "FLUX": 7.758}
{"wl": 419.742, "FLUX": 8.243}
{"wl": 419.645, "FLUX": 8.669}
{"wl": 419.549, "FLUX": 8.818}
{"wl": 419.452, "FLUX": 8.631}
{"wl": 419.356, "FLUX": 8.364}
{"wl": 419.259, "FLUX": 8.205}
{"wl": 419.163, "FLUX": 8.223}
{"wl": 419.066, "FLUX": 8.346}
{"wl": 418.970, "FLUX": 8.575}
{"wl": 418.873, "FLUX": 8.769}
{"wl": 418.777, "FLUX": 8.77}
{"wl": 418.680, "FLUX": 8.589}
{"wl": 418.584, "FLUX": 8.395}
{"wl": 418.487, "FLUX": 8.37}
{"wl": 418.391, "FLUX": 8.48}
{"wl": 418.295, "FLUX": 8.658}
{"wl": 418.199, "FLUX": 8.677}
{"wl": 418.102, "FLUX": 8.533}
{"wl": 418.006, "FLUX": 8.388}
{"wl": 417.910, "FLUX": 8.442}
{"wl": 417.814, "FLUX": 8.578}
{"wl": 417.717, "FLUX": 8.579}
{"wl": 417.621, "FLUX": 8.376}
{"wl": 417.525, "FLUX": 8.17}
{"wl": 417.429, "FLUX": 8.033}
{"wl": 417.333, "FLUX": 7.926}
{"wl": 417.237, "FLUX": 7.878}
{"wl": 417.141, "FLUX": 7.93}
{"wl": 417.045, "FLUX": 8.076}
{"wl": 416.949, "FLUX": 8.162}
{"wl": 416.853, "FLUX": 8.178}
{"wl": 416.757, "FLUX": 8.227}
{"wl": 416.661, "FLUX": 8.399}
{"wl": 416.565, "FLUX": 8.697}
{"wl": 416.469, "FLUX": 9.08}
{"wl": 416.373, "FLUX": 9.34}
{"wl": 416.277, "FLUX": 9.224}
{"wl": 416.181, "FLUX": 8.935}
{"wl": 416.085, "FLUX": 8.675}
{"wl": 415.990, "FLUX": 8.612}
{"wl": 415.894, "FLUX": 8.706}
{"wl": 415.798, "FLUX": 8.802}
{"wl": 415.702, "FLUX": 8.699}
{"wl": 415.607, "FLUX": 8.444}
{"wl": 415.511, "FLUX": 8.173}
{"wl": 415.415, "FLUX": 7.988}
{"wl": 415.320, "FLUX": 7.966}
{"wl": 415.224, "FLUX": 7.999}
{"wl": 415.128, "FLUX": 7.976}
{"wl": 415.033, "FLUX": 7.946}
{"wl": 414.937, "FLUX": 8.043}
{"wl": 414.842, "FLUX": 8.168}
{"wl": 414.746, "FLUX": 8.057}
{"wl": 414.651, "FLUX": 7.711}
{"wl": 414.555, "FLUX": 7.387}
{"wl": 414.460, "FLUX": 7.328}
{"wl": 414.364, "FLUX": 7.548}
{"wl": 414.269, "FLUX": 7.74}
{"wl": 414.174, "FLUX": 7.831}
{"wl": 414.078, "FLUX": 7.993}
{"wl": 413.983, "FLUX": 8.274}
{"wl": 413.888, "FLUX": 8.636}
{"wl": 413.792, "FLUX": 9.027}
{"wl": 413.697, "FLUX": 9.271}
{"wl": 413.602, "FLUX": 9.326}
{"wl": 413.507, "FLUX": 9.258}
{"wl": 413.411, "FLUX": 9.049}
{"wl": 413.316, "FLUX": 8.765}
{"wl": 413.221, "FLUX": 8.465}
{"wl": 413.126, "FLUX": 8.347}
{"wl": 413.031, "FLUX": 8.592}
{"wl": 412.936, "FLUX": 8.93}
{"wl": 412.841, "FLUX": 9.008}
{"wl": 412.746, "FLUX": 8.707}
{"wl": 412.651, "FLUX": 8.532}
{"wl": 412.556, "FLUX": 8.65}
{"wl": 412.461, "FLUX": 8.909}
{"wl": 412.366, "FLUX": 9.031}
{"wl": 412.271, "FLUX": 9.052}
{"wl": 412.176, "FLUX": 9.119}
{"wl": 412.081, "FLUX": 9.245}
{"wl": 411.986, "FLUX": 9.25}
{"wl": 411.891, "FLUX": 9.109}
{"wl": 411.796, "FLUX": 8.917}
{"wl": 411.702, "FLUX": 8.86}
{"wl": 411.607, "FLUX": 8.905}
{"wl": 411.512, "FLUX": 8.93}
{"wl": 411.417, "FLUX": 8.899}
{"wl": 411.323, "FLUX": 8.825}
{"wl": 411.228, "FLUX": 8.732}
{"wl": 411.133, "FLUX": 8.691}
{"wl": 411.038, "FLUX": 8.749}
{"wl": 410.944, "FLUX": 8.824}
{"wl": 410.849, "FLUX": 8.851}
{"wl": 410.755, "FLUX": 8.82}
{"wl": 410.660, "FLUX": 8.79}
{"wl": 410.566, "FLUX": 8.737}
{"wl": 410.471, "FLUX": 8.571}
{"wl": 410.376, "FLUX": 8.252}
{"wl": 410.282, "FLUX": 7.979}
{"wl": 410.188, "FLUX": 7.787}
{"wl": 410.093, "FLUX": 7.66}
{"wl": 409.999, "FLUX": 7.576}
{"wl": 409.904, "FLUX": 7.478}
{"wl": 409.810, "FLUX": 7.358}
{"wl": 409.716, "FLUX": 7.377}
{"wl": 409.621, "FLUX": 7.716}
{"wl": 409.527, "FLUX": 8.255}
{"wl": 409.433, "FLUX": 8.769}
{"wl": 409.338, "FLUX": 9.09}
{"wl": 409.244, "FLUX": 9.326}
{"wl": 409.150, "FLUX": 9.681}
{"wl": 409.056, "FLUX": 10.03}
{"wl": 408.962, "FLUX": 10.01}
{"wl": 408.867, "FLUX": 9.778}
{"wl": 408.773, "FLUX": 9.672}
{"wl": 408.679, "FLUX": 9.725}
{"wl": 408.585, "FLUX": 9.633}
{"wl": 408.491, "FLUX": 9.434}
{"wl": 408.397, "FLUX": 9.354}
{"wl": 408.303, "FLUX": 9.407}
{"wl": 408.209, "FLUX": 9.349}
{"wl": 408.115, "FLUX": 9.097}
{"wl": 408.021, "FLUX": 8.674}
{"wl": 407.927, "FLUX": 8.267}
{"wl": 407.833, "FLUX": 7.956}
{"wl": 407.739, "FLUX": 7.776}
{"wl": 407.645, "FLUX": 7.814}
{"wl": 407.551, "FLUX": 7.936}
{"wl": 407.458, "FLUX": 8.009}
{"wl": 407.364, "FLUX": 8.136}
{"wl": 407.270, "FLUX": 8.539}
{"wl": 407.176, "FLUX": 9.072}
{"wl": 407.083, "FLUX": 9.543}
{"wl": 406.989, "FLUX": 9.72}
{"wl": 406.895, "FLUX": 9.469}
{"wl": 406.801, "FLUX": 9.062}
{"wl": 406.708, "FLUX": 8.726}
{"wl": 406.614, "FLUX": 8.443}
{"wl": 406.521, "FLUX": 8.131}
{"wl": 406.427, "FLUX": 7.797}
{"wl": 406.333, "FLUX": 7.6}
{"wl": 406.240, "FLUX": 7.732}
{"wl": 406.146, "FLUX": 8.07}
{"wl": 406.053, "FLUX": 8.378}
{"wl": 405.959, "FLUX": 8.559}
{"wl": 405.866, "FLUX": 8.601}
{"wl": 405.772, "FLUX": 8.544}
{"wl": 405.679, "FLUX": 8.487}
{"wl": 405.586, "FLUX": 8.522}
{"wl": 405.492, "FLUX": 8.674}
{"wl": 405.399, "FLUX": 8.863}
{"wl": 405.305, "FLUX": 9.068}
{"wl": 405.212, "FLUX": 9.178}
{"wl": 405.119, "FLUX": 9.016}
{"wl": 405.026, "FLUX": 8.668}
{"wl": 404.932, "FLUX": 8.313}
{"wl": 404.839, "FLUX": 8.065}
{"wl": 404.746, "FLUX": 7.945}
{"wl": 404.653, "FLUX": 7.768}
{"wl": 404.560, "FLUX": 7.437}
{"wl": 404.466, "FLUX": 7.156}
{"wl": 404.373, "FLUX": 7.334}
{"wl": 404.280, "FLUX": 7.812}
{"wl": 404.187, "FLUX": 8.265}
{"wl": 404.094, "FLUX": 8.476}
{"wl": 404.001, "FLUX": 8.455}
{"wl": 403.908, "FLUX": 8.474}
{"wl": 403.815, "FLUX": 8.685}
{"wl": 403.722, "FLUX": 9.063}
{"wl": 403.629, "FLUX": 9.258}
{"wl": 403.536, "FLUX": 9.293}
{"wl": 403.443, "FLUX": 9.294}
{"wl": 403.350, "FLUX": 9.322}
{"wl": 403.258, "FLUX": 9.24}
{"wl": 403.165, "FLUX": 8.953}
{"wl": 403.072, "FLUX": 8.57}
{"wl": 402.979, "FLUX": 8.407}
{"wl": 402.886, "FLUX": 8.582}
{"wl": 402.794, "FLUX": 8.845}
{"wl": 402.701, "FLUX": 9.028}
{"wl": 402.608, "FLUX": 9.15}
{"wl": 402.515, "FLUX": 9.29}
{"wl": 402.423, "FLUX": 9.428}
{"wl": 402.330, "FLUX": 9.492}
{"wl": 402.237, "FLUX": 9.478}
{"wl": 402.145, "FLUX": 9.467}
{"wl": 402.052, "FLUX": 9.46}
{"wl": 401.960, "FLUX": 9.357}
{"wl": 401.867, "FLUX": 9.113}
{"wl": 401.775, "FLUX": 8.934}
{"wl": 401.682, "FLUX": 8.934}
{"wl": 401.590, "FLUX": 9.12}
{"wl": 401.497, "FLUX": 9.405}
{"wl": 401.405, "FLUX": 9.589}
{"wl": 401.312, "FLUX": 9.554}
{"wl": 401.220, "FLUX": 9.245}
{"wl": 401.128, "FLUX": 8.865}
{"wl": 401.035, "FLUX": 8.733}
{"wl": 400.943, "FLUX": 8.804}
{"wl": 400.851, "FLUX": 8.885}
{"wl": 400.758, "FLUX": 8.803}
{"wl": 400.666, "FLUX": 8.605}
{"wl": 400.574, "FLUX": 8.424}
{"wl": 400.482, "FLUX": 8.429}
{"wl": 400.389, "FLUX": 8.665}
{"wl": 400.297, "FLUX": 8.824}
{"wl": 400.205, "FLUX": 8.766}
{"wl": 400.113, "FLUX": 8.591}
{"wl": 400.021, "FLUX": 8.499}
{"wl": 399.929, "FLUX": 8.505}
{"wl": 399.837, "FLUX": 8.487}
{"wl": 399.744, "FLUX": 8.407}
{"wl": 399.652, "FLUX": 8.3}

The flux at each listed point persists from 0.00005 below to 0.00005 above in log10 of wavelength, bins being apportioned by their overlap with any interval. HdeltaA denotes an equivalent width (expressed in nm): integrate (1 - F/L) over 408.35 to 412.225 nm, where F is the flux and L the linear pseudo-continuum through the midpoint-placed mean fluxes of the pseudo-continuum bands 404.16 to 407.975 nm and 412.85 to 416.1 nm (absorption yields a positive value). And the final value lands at -0.21 nm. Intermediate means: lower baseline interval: 8.35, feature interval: 8.8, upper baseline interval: 8.35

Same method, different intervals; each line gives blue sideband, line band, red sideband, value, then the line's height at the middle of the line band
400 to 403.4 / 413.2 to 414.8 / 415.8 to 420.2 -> 0.041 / 8.55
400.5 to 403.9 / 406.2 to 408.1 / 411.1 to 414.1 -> 0.113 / 8.97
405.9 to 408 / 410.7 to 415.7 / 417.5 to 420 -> -0.086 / 8.41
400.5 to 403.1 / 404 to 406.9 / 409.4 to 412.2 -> 0.168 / 8.83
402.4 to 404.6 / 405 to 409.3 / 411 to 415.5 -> -0.103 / 8.61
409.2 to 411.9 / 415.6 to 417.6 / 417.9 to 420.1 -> -0.020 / 8.4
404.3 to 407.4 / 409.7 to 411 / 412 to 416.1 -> 0.044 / 8.46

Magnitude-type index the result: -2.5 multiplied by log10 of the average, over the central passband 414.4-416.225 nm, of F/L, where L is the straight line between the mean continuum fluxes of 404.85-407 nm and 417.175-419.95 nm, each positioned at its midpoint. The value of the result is 0.032 mag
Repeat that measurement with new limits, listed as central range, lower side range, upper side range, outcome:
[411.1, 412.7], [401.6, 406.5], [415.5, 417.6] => -0.05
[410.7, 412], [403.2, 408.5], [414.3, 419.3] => -0.05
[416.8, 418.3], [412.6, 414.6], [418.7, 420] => 0.02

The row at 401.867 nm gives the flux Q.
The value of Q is 9.113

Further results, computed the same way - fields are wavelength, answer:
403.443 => 9.294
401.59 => 9.12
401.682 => 8.934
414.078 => 7.993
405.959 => 8.559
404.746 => 7.945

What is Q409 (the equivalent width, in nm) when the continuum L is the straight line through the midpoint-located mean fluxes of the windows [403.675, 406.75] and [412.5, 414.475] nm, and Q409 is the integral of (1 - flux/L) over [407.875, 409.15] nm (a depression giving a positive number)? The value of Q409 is -0.15 nm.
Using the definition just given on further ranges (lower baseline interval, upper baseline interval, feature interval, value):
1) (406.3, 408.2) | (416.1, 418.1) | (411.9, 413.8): -0.10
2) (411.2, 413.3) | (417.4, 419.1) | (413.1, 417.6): 0.17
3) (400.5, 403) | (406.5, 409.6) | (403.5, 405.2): 0.13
